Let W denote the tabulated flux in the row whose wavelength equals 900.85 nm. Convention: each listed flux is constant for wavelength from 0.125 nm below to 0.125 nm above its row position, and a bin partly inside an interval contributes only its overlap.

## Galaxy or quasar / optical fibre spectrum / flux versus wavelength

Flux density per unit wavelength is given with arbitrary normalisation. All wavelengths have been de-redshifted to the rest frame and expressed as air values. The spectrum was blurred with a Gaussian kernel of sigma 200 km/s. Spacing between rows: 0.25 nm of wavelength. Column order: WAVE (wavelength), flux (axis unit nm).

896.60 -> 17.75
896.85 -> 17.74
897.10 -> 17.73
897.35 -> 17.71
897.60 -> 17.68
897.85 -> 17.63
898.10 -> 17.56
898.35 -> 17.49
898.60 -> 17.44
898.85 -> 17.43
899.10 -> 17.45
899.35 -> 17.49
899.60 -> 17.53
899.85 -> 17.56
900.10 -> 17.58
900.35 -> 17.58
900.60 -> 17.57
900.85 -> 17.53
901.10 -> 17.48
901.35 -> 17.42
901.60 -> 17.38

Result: 17.53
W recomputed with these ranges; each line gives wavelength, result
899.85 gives 17.56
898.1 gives 17.56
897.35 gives 17.71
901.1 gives 17.48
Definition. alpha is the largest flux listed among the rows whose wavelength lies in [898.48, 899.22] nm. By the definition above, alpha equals 17.45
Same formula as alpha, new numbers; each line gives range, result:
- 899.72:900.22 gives 17.58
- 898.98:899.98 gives 17.56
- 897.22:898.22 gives 17.71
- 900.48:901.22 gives 17.57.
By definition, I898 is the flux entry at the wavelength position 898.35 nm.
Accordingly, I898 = 17.49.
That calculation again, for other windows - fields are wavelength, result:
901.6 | 17.38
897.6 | 17.68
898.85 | 17.43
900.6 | 17.57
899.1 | 17.45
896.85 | 17.74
